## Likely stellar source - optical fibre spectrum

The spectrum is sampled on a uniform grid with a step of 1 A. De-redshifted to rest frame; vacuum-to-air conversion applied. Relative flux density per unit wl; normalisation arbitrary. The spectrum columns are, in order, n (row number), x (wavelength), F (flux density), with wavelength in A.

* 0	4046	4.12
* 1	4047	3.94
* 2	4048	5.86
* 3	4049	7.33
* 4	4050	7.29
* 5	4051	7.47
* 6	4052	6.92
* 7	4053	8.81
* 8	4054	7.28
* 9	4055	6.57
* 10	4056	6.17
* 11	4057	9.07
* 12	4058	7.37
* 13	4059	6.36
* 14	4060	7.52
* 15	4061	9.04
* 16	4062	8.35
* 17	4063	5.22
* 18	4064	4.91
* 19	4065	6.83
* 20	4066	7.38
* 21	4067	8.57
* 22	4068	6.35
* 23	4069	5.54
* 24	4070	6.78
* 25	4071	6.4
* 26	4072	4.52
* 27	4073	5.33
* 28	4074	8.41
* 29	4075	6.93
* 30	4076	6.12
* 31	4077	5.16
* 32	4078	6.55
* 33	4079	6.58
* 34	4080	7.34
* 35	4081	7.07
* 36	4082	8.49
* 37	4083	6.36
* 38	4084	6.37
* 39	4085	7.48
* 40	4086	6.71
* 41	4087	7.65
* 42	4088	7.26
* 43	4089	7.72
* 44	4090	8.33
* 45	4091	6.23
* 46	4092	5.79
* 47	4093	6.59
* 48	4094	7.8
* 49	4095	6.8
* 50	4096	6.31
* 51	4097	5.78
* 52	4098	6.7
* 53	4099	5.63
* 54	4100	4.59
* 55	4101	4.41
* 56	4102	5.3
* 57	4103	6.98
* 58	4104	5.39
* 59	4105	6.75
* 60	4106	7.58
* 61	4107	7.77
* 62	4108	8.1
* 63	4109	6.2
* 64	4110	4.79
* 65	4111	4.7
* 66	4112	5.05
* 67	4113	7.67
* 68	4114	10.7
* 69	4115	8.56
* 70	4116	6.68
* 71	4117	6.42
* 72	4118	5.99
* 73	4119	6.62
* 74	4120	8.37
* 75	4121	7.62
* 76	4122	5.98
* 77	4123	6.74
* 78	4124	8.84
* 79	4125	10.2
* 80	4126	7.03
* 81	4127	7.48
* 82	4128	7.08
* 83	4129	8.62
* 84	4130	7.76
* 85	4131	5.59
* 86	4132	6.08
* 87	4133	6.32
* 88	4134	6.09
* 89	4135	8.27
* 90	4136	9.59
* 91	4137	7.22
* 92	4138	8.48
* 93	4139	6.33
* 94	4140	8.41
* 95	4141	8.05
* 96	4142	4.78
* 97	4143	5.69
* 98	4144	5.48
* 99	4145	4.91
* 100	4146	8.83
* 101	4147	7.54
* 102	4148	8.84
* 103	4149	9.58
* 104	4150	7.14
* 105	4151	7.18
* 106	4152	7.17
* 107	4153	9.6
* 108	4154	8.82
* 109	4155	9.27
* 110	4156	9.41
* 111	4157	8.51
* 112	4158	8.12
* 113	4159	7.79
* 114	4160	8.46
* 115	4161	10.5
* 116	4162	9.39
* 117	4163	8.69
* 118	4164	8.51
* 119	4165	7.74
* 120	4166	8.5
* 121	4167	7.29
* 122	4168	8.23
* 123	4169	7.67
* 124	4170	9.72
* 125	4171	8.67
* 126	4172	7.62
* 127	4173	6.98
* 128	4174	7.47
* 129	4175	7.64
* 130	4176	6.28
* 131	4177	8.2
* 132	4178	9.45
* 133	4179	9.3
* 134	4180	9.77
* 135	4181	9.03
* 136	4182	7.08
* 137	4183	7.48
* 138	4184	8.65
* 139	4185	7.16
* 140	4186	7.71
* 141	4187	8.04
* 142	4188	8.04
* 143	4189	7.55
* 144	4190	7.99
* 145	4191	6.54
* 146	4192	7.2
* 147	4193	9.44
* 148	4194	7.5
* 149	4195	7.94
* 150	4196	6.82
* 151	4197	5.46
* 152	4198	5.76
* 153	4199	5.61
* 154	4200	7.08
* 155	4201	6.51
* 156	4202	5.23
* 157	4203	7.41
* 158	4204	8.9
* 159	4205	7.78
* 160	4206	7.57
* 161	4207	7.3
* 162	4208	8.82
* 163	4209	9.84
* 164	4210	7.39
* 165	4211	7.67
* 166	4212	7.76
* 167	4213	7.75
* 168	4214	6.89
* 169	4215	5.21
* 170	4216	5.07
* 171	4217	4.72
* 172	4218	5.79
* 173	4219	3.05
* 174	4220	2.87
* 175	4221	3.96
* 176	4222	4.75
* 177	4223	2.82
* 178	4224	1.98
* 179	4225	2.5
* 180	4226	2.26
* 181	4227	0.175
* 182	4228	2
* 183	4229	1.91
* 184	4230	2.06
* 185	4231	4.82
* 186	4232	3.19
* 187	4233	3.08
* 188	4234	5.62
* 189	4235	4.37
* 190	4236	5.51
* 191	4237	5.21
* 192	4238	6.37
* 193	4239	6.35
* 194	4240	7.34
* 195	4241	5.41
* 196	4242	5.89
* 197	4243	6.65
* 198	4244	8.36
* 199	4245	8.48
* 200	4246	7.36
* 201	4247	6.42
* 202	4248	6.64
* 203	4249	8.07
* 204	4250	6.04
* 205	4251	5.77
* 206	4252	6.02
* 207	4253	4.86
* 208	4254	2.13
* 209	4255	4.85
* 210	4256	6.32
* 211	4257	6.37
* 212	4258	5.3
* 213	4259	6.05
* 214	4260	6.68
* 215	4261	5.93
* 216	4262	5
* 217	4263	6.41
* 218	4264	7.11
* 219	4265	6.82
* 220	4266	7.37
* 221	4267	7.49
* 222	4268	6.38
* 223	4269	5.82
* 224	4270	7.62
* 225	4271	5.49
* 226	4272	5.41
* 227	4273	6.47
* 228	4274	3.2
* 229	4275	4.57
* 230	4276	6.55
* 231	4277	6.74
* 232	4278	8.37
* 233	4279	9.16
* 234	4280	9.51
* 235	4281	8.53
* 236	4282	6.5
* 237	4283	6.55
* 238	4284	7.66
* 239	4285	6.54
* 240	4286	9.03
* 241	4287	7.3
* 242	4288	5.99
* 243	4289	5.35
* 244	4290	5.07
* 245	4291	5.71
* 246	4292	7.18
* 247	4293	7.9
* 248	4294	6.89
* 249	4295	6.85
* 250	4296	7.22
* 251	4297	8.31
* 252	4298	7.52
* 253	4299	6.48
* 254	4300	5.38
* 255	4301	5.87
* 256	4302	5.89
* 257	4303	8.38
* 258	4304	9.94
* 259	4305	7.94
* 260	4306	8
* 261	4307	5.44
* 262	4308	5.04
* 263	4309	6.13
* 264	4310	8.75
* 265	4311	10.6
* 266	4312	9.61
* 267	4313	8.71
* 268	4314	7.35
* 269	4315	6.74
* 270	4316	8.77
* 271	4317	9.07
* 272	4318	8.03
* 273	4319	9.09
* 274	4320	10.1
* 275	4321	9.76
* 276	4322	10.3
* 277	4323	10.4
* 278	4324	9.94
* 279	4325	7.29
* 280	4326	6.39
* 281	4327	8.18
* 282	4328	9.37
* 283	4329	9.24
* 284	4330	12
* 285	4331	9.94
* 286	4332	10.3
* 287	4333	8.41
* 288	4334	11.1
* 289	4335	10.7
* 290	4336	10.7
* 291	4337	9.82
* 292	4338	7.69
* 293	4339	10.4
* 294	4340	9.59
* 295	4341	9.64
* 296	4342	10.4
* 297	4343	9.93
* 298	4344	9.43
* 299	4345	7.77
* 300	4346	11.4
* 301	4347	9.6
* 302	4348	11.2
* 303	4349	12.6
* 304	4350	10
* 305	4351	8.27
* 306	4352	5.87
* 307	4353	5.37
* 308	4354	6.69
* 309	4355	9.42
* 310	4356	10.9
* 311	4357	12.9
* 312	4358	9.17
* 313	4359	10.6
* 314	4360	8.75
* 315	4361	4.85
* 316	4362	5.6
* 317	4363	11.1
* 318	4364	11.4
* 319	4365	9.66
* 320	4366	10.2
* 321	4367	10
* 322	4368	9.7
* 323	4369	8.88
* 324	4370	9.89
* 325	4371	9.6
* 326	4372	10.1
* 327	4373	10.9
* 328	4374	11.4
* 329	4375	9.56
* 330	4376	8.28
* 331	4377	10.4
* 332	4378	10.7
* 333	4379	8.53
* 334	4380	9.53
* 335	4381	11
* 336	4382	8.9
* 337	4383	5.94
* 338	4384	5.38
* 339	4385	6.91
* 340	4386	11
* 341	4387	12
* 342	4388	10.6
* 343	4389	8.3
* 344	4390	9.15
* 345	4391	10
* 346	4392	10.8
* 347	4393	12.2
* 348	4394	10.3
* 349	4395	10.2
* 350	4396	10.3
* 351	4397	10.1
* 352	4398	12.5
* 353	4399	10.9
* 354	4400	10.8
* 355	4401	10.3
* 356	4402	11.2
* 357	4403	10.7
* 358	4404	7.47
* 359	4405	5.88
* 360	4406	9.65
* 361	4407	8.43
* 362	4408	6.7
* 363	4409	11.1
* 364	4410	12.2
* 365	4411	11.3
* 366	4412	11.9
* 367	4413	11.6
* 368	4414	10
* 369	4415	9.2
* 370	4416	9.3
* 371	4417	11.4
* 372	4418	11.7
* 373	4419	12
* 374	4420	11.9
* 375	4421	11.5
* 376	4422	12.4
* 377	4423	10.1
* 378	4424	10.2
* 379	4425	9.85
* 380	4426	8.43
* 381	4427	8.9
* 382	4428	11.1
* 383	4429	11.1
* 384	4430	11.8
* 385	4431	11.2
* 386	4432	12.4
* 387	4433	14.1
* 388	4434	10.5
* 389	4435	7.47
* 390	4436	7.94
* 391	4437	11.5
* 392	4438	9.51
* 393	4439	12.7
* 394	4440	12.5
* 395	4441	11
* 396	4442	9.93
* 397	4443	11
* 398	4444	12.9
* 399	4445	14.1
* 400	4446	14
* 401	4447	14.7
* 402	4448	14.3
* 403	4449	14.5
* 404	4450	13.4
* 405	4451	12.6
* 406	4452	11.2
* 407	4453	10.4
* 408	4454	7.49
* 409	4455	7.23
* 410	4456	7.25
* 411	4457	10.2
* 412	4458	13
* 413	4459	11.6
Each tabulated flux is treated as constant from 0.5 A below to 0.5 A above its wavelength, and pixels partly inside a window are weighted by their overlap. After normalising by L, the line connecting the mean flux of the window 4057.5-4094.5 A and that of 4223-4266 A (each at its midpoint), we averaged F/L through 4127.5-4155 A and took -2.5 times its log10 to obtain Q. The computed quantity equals -0.19 mag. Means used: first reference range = 6.85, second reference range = 5.23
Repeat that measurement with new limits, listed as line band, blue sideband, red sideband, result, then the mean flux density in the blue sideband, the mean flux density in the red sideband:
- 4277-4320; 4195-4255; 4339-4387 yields 0.014 mag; 5.58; 9.38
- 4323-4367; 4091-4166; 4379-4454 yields 0.045 mag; 7.29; 10.6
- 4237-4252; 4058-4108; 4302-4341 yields 0.214 mag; 6.68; 8.9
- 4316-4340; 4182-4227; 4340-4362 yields -0.085 mag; 6.39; 9.2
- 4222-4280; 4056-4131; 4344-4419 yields 0.463 mag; 6.87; 9.72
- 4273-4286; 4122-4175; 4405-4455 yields 0.304 mag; 7.83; 11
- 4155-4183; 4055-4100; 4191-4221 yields -0.235 mag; 6.79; 6.72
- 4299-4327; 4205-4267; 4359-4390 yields -0.058 mag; 5.55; 9.32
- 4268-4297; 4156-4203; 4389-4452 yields 0.328 mag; 7.85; 10.9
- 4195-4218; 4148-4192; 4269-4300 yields 0.125 mag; 8.23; 6.82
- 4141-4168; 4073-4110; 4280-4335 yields -0.136 mag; 6.66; 8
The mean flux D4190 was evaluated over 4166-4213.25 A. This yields 7.72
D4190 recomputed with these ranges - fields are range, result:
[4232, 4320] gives 6.74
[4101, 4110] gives 6.52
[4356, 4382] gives 9.72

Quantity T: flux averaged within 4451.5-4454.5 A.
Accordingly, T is 9.7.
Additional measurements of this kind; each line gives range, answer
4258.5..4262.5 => 5.92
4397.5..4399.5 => 11.7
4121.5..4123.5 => 6.36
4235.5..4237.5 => 5.36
